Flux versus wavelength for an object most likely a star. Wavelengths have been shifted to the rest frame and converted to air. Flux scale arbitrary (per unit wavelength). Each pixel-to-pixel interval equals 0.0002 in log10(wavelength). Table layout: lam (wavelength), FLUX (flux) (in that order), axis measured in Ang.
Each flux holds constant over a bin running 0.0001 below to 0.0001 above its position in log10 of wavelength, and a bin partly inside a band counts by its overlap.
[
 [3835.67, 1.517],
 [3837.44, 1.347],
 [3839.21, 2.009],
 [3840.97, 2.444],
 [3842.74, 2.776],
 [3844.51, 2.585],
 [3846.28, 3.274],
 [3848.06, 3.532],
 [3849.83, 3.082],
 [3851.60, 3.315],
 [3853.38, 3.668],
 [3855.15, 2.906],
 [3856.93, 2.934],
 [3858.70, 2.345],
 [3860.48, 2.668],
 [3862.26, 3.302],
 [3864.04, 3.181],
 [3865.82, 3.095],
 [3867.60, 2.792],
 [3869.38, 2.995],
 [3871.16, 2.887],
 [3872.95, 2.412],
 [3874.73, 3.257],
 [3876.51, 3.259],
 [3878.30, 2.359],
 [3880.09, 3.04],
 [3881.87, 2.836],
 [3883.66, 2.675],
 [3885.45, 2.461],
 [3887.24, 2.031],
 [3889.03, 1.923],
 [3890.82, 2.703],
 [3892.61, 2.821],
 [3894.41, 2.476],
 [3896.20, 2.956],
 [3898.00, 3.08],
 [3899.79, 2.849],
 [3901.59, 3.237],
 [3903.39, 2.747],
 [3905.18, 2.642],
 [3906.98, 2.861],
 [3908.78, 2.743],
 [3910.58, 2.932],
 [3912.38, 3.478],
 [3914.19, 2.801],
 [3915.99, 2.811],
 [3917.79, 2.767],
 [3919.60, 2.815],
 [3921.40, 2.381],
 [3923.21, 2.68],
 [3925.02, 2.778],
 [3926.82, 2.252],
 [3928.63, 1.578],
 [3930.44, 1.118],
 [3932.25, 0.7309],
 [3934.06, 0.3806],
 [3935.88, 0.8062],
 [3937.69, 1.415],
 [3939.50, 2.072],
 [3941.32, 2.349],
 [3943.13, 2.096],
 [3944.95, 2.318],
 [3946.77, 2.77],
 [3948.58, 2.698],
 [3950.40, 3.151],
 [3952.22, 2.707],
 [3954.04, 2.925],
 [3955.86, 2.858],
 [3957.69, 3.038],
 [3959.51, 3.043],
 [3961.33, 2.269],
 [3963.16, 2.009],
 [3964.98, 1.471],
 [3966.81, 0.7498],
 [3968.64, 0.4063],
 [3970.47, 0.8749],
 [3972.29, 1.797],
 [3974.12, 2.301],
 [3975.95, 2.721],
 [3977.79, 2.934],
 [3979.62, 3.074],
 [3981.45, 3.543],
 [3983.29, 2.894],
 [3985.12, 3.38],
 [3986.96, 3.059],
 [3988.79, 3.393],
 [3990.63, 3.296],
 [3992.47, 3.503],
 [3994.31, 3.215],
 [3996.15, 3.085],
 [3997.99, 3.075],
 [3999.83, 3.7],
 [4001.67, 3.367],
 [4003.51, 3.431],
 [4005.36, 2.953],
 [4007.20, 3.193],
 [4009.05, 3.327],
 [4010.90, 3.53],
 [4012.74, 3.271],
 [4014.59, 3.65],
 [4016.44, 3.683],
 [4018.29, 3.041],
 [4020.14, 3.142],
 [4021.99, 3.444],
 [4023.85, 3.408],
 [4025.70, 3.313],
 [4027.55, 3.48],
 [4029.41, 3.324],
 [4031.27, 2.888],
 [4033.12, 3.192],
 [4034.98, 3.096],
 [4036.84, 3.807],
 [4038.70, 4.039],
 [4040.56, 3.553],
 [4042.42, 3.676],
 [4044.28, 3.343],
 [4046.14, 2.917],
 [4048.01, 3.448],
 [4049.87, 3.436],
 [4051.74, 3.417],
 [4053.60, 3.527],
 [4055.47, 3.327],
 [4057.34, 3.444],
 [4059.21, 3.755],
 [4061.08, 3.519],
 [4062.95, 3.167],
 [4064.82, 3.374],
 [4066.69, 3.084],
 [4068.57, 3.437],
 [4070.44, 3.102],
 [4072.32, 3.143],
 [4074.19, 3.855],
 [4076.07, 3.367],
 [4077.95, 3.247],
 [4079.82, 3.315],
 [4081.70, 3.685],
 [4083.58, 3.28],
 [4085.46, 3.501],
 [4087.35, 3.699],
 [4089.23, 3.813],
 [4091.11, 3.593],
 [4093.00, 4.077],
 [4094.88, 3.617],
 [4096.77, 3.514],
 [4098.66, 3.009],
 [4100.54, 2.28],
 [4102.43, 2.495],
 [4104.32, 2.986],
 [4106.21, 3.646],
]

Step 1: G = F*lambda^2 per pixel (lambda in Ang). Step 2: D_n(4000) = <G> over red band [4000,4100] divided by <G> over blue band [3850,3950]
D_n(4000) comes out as 1.4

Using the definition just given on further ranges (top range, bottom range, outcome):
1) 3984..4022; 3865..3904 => 1.27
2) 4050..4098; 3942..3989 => 1.49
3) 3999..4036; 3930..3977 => 1.74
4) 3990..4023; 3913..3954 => 1.58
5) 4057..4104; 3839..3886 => 1.29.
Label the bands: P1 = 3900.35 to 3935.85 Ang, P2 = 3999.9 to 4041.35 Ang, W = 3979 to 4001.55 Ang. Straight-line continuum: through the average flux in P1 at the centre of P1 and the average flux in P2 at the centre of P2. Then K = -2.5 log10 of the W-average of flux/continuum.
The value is -0.07 mag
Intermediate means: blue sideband 2.37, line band 3.27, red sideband 3.38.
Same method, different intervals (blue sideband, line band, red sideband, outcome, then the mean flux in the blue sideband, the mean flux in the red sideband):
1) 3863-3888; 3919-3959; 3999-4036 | 0.362 mag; 2.81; 3.32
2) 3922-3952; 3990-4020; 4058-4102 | -0.248 mag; 1.97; 3.4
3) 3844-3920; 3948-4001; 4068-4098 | 0.189 mag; 2.87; 3.51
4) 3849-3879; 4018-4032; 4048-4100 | 0.022 mag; 2.97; 3.45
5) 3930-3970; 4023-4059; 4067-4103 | -0.171 mag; 1.97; 3.37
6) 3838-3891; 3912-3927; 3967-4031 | 0.059 mag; 2.82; 3.03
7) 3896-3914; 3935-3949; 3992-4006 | 0.445 mag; 2.95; 3.29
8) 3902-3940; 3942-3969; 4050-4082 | 0.073 mag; 2.24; 3.39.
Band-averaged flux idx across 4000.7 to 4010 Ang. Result 3.26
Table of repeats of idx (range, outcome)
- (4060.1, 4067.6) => 3.29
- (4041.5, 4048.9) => 3.34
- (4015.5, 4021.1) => 3.29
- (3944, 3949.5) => 2.59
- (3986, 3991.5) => 3.25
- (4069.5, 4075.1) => 3.37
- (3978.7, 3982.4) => 3.3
